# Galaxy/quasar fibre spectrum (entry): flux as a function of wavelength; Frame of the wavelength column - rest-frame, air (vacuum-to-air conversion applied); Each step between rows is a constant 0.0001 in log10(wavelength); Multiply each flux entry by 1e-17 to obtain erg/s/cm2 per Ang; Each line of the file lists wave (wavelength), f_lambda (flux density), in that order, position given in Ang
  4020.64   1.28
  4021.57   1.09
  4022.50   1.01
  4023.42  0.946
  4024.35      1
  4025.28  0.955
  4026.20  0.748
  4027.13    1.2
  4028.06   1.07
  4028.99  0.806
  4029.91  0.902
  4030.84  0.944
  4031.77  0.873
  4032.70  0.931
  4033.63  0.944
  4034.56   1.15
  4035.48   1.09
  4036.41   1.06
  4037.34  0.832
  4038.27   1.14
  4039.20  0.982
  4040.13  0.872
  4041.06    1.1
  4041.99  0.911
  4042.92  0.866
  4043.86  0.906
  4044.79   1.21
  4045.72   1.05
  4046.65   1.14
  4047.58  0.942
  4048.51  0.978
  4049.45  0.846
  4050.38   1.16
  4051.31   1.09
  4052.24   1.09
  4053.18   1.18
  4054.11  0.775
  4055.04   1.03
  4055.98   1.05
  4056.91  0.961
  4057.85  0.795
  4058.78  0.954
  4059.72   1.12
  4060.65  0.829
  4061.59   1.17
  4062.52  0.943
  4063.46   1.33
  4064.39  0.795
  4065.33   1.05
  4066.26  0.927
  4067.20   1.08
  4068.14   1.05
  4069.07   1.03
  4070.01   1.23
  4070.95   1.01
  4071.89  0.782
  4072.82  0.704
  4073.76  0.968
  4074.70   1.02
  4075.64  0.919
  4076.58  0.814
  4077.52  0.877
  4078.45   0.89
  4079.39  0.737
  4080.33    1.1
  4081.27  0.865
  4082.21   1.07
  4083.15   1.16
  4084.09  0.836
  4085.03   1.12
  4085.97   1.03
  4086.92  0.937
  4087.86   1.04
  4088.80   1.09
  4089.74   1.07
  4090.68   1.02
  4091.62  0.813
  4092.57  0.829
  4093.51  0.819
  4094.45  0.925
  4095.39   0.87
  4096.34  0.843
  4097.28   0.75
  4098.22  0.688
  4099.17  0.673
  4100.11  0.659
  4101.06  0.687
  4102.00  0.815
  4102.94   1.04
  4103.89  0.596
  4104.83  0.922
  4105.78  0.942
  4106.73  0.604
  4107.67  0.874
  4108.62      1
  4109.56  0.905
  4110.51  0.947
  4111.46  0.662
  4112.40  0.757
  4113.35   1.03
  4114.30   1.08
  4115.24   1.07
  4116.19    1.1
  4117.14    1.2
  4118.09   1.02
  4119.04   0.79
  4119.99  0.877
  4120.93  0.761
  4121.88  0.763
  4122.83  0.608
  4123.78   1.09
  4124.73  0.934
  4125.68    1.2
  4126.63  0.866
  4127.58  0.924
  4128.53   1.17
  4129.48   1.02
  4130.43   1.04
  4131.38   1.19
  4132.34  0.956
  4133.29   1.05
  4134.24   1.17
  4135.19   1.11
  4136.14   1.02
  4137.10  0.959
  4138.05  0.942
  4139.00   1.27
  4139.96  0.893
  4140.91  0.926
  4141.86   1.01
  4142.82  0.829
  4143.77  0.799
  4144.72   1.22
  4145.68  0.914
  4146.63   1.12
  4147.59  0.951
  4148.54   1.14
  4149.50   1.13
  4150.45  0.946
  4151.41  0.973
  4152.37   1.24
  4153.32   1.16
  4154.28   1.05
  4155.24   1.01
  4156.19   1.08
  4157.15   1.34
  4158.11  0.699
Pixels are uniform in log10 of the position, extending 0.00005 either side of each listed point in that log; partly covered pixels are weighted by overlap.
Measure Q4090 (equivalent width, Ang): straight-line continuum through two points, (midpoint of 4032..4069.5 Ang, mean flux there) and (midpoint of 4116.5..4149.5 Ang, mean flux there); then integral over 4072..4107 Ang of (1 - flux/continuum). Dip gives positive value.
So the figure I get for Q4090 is 4.1 Ang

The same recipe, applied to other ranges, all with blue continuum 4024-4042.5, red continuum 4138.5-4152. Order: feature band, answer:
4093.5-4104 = 2.22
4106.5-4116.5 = 0.84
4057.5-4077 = 0.14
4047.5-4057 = -0.32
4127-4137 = -0.53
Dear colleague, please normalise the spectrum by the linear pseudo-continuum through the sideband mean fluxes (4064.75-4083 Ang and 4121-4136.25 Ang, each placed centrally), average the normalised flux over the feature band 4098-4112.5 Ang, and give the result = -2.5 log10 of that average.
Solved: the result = 0.22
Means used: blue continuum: 0.956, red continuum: 1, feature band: 0.801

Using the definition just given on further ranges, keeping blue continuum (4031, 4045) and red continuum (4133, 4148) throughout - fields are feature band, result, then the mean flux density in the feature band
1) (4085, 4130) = 0.11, 0.903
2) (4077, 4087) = 0.03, 0.966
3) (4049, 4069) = -0.02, 1.01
